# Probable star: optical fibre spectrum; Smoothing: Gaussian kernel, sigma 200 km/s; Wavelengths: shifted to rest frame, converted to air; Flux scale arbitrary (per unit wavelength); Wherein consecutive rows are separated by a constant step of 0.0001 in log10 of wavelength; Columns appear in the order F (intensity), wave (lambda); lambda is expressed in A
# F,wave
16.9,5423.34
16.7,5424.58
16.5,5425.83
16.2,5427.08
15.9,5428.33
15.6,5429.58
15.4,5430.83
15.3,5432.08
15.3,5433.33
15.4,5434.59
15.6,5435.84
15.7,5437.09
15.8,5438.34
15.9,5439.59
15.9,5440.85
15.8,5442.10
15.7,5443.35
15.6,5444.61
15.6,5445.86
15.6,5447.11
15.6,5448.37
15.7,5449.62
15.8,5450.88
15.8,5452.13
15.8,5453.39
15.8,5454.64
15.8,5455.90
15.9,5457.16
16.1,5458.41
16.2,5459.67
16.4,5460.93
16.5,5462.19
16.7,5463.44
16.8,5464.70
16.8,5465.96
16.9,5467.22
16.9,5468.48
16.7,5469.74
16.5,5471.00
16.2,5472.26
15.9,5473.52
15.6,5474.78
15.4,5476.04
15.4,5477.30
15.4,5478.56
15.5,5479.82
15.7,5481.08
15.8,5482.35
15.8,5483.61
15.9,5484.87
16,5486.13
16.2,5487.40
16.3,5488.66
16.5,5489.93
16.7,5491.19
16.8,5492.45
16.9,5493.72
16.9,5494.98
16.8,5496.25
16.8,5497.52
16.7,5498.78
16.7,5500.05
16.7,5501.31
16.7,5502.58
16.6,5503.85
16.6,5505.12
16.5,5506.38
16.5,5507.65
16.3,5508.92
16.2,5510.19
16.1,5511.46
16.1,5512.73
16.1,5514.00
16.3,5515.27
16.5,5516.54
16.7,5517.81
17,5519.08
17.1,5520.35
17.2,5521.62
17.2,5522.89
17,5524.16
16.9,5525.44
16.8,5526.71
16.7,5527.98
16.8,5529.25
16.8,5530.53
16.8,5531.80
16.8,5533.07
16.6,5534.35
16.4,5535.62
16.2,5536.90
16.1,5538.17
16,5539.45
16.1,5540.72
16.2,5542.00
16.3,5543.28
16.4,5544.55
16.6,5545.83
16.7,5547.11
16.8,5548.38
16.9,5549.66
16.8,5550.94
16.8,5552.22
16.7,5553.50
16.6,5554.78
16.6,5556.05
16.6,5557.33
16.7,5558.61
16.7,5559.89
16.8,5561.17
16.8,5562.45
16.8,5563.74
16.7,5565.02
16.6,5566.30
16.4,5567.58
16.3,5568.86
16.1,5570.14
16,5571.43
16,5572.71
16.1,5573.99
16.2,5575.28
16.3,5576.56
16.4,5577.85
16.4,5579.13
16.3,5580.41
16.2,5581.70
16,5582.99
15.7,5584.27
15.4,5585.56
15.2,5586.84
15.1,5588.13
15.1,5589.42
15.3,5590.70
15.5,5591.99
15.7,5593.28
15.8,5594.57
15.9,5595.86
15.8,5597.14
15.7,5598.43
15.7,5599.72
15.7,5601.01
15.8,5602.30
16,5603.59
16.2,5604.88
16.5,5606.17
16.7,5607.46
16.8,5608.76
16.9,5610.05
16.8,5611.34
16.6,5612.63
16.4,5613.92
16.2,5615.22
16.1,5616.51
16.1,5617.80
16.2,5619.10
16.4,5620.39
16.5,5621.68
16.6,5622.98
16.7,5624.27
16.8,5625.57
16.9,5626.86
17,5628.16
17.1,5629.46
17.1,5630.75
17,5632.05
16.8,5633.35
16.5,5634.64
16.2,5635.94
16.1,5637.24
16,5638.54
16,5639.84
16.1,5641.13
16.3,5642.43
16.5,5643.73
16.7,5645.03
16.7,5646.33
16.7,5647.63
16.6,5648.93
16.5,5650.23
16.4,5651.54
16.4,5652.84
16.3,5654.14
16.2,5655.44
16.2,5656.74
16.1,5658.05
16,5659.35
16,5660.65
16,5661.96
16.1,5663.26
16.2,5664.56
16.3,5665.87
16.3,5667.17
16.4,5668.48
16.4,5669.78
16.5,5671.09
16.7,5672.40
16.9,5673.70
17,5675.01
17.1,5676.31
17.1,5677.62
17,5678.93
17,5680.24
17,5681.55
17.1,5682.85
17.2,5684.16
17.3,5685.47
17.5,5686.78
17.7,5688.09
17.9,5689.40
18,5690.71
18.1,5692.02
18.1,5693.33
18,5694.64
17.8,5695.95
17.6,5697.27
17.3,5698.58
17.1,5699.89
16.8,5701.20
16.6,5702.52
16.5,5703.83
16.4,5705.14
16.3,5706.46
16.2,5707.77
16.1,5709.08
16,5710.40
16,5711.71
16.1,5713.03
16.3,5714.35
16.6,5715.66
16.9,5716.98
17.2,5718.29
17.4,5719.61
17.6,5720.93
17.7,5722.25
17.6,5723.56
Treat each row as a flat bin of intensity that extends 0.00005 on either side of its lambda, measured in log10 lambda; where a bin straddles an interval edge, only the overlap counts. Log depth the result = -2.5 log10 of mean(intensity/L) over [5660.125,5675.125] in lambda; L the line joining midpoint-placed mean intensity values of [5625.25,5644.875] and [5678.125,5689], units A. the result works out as 0.04 mag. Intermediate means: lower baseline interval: 16.6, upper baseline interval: 17.2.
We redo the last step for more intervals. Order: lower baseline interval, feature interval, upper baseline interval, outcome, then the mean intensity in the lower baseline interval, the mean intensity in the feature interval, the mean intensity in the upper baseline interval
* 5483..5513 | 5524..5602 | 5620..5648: 0.02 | 16.5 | 16.3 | 16.6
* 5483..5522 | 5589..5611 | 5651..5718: 0.05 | 16.5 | 16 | 16.8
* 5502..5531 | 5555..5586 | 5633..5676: 0.01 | 16.6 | 16.3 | 16.4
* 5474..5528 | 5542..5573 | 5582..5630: -0.02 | 16.4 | 16.6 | 16.1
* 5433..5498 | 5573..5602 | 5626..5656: 0.04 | 16.1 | 15.8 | 16.5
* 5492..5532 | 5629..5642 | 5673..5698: 0.05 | 16.7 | 16.5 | 17.4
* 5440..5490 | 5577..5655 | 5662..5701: 0.03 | 16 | 16.3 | 17.1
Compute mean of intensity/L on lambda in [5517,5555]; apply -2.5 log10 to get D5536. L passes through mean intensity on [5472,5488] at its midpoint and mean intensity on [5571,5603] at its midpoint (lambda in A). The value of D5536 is -0.06 mag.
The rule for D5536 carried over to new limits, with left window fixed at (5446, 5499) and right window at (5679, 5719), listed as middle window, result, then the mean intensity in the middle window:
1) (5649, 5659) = 0.04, 16.3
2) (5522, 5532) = -0.03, 16.9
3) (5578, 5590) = 0.06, 15.7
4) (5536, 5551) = 0.00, 16.4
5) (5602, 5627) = 0.02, 16.5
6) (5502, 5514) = 0.00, 16.4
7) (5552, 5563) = -0.01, 16.7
